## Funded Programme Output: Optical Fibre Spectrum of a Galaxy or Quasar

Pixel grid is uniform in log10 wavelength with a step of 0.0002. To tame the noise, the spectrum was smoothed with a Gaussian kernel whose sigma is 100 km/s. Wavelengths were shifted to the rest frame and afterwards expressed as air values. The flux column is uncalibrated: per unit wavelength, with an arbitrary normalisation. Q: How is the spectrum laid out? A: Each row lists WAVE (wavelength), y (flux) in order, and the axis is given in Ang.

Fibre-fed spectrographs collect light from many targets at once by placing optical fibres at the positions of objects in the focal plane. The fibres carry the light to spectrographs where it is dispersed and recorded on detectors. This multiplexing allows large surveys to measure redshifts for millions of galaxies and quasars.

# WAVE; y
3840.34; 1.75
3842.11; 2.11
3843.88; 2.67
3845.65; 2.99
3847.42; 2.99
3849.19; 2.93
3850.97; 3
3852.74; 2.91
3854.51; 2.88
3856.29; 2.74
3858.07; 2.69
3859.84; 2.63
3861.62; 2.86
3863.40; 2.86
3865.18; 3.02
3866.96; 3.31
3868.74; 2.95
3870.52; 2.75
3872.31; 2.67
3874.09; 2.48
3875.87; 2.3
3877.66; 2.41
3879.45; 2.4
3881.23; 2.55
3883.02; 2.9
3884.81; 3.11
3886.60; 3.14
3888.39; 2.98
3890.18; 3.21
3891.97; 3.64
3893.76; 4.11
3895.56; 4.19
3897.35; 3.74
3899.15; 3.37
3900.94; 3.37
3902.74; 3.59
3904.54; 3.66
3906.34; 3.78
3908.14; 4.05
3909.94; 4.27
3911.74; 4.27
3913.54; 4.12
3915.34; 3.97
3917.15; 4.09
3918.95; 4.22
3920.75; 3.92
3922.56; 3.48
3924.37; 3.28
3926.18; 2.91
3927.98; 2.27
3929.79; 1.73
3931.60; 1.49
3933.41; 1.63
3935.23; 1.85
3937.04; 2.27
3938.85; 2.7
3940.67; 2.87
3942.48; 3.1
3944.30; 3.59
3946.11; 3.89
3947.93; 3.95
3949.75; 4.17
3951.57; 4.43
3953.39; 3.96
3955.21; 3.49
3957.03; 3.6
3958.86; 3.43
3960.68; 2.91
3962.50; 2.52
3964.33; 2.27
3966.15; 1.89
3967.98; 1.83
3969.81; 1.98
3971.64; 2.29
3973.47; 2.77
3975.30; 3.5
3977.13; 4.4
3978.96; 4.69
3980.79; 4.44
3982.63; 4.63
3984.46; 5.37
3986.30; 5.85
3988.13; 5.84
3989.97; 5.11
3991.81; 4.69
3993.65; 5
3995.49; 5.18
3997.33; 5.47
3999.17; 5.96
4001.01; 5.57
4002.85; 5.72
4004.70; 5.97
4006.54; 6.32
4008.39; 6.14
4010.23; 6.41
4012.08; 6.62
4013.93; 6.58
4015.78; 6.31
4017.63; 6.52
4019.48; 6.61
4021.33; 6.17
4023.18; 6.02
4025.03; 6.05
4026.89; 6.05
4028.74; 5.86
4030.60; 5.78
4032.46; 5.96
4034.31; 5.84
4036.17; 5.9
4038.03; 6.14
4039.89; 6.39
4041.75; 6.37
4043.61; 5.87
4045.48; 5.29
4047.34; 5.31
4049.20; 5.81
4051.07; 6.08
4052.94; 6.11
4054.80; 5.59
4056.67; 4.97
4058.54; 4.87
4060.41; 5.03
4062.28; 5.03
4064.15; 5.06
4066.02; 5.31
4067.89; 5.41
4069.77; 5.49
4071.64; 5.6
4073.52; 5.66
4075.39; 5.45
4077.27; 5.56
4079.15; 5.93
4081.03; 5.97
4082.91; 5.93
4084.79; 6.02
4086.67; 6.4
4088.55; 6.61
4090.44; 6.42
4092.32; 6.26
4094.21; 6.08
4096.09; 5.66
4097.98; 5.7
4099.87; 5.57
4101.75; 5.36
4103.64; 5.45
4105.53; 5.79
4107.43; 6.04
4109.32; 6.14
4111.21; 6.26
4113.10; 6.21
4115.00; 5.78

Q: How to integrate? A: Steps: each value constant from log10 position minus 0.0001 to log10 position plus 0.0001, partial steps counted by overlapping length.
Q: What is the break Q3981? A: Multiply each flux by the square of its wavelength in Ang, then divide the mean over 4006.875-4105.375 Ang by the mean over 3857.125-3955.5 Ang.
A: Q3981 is 1.97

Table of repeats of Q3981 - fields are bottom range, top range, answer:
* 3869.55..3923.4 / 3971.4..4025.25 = 1.67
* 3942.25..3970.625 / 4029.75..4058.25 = 1.90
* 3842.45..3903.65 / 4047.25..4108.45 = 2.10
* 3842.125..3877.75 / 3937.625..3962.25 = 1.31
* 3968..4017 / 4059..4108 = 1.18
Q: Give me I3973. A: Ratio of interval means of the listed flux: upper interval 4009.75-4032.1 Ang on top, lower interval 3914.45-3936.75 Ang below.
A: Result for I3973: 2.2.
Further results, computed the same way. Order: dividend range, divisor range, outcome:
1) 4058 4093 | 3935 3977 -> 1.86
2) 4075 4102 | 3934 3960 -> 1.77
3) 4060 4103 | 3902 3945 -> 1.79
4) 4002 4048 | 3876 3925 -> 1.72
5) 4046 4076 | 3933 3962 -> 1.66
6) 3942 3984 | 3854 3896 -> 1.16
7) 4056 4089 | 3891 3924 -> 1.44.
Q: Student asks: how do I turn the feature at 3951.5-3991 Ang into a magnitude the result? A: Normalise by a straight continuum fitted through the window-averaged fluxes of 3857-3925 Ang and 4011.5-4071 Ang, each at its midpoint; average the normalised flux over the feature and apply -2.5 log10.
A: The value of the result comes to 0.26 mag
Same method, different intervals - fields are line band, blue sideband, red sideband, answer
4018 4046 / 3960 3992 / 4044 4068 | -0.23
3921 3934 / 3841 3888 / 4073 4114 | 0.41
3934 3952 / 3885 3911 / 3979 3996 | 0.34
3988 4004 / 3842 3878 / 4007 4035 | 0.06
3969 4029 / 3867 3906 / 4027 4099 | -0.11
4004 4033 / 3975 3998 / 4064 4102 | -0.18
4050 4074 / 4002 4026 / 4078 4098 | 0.14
